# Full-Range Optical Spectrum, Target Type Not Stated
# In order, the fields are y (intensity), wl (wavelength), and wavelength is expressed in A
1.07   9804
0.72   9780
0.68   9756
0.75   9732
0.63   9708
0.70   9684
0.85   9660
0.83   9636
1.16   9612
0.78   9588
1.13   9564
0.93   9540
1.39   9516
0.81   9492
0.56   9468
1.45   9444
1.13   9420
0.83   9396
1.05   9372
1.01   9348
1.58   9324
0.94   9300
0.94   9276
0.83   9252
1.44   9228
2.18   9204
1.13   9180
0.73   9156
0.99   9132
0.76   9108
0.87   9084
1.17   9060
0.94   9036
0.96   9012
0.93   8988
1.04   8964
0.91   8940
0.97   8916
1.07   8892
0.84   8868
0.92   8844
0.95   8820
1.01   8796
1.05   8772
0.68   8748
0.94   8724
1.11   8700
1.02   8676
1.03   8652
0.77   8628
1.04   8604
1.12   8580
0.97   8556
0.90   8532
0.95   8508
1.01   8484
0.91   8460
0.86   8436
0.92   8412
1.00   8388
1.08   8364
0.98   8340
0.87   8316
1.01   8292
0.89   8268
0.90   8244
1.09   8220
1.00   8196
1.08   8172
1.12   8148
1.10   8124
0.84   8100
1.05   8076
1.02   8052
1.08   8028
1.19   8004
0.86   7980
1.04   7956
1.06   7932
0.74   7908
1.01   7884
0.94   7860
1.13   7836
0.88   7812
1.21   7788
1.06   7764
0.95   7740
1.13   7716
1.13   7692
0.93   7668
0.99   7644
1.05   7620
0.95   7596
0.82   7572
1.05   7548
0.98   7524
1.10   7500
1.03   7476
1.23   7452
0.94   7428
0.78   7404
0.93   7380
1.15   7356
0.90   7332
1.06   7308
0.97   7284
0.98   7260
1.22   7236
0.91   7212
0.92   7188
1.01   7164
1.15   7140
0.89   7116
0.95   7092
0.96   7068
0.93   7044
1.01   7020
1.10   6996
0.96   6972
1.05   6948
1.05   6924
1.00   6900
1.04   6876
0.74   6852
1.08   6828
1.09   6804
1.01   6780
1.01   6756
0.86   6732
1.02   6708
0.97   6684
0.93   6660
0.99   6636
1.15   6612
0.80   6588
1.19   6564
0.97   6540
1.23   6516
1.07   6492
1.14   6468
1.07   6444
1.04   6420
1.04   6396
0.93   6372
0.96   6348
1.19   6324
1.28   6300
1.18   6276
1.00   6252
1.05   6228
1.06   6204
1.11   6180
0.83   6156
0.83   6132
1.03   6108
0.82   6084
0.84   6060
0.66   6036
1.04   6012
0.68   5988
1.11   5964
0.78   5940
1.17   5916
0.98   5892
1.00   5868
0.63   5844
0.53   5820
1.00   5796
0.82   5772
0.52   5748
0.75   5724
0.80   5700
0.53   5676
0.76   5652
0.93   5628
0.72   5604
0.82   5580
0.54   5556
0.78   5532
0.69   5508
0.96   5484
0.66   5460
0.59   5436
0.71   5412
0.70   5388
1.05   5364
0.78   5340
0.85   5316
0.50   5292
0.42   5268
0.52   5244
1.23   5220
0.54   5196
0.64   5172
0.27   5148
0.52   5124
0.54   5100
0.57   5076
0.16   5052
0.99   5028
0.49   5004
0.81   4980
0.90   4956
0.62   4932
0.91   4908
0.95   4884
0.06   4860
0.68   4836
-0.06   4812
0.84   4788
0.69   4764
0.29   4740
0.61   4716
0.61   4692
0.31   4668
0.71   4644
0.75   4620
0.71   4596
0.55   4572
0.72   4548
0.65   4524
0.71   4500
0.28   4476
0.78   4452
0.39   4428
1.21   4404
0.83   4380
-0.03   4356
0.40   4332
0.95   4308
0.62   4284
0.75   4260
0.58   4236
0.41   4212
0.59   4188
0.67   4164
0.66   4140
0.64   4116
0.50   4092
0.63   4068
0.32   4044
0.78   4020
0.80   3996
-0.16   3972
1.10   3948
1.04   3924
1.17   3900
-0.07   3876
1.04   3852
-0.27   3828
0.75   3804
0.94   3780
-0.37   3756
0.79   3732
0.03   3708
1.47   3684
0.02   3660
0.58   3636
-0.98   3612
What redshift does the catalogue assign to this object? 0.402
